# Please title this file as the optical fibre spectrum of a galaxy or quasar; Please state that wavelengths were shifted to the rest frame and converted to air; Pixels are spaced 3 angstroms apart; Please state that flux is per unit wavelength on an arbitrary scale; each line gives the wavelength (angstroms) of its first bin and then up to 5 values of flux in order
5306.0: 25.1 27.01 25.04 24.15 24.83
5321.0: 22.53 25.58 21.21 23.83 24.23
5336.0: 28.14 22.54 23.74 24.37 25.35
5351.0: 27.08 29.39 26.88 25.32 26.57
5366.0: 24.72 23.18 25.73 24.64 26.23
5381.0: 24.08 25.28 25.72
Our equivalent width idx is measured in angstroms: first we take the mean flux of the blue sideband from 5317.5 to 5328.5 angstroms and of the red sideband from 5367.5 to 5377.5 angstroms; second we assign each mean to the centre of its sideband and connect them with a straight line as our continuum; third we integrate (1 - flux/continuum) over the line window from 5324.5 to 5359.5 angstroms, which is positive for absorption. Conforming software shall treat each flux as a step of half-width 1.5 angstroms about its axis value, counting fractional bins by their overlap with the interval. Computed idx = -1.8 angstroms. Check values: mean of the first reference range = 23.4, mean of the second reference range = 24.7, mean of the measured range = 25.2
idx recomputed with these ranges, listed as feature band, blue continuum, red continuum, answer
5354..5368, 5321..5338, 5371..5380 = -0.59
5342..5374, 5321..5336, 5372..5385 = -1.38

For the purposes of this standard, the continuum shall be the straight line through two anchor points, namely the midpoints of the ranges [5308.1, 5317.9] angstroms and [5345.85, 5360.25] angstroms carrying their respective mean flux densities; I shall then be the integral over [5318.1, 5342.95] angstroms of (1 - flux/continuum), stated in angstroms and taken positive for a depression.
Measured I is 1.81 angstroms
